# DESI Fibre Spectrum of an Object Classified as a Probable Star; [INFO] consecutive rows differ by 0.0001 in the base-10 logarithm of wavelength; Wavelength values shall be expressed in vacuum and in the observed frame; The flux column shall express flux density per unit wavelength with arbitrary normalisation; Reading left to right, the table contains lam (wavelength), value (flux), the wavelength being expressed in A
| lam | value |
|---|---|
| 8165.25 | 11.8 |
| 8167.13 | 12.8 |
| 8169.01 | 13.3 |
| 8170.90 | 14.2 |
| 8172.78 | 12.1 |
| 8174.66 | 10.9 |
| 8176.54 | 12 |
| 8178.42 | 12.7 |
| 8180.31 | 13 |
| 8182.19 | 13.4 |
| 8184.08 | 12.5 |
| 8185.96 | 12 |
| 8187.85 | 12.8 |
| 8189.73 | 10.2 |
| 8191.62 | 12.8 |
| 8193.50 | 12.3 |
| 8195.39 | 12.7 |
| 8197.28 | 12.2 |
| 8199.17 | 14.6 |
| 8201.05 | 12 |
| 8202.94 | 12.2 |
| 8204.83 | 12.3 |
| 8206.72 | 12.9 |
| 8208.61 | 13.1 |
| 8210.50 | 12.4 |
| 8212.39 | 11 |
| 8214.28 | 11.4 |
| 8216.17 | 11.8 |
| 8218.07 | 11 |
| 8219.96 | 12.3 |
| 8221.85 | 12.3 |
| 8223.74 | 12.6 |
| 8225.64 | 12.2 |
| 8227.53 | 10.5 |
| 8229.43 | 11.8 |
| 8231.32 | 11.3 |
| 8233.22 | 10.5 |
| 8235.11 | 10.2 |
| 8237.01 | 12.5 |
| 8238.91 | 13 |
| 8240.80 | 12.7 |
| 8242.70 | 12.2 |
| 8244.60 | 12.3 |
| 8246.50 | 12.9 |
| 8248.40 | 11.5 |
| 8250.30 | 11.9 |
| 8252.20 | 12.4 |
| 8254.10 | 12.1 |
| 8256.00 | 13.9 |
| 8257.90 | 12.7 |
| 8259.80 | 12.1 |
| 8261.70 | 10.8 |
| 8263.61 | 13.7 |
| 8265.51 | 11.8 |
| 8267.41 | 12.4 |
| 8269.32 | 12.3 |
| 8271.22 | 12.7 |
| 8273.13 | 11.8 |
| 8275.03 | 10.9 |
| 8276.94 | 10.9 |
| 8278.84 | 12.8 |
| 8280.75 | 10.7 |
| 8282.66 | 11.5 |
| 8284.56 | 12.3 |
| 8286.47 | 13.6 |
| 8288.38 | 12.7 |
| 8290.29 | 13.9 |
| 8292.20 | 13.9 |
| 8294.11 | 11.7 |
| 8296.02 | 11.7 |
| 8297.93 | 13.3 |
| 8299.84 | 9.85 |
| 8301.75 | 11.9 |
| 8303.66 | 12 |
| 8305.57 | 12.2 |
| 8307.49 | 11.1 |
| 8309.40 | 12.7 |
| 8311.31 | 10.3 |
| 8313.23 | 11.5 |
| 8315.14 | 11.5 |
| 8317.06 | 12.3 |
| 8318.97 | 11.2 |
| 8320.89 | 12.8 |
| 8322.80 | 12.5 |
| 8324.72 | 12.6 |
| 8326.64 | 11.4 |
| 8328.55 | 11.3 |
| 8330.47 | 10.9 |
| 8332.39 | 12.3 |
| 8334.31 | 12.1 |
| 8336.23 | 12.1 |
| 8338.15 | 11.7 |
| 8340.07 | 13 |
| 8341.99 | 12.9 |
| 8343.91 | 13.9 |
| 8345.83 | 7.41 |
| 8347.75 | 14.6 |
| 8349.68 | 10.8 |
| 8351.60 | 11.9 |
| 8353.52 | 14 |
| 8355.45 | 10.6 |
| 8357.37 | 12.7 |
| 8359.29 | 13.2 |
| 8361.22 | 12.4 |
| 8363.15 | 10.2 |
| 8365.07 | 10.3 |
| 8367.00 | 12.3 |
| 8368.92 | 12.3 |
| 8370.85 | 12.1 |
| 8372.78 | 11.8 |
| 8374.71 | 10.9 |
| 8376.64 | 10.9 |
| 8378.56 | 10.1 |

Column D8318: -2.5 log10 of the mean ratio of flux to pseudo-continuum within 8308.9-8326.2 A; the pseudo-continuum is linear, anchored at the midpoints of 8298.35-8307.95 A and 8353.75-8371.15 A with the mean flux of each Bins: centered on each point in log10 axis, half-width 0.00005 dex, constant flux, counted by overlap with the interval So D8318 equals -0.03 mag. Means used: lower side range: 11.5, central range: 11.9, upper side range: 11.9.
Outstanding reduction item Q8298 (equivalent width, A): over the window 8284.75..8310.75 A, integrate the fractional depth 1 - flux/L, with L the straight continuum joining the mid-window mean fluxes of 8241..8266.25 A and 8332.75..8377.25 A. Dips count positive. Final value -0.3 A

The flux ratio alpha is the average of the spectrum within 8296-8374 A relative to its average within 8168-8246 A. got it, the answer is 1.0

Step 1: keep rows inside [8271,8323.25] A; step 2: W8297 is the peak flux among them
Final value 13.9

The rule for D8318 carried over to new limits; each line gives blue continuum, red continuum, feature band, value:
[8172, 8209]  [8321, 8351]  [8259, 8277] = 0.02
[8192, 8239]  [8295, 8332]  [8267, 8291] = -0.03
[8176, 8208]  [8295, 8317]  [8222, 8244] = 0.04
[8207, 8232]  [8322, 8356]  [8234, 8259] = -0.04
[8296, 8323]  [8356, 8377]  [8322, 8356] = -0.02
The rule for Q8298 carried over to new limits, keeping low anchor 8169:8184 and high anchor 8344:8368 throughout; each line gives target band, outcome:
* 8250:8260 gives -0.26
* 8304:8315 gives 0.39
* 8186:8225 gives 0.83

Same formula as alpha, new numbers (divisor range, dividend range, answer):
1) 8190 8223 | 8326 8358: 0.98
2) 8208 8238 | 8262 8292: 1.05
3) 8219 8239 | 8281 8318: 1.03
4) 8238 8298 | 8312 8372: 0.97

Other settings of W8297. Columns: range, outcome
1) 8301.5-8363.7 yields 14.6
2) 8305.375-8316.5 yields 12.7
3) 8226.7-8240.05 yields 13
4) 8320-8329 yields 12.8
